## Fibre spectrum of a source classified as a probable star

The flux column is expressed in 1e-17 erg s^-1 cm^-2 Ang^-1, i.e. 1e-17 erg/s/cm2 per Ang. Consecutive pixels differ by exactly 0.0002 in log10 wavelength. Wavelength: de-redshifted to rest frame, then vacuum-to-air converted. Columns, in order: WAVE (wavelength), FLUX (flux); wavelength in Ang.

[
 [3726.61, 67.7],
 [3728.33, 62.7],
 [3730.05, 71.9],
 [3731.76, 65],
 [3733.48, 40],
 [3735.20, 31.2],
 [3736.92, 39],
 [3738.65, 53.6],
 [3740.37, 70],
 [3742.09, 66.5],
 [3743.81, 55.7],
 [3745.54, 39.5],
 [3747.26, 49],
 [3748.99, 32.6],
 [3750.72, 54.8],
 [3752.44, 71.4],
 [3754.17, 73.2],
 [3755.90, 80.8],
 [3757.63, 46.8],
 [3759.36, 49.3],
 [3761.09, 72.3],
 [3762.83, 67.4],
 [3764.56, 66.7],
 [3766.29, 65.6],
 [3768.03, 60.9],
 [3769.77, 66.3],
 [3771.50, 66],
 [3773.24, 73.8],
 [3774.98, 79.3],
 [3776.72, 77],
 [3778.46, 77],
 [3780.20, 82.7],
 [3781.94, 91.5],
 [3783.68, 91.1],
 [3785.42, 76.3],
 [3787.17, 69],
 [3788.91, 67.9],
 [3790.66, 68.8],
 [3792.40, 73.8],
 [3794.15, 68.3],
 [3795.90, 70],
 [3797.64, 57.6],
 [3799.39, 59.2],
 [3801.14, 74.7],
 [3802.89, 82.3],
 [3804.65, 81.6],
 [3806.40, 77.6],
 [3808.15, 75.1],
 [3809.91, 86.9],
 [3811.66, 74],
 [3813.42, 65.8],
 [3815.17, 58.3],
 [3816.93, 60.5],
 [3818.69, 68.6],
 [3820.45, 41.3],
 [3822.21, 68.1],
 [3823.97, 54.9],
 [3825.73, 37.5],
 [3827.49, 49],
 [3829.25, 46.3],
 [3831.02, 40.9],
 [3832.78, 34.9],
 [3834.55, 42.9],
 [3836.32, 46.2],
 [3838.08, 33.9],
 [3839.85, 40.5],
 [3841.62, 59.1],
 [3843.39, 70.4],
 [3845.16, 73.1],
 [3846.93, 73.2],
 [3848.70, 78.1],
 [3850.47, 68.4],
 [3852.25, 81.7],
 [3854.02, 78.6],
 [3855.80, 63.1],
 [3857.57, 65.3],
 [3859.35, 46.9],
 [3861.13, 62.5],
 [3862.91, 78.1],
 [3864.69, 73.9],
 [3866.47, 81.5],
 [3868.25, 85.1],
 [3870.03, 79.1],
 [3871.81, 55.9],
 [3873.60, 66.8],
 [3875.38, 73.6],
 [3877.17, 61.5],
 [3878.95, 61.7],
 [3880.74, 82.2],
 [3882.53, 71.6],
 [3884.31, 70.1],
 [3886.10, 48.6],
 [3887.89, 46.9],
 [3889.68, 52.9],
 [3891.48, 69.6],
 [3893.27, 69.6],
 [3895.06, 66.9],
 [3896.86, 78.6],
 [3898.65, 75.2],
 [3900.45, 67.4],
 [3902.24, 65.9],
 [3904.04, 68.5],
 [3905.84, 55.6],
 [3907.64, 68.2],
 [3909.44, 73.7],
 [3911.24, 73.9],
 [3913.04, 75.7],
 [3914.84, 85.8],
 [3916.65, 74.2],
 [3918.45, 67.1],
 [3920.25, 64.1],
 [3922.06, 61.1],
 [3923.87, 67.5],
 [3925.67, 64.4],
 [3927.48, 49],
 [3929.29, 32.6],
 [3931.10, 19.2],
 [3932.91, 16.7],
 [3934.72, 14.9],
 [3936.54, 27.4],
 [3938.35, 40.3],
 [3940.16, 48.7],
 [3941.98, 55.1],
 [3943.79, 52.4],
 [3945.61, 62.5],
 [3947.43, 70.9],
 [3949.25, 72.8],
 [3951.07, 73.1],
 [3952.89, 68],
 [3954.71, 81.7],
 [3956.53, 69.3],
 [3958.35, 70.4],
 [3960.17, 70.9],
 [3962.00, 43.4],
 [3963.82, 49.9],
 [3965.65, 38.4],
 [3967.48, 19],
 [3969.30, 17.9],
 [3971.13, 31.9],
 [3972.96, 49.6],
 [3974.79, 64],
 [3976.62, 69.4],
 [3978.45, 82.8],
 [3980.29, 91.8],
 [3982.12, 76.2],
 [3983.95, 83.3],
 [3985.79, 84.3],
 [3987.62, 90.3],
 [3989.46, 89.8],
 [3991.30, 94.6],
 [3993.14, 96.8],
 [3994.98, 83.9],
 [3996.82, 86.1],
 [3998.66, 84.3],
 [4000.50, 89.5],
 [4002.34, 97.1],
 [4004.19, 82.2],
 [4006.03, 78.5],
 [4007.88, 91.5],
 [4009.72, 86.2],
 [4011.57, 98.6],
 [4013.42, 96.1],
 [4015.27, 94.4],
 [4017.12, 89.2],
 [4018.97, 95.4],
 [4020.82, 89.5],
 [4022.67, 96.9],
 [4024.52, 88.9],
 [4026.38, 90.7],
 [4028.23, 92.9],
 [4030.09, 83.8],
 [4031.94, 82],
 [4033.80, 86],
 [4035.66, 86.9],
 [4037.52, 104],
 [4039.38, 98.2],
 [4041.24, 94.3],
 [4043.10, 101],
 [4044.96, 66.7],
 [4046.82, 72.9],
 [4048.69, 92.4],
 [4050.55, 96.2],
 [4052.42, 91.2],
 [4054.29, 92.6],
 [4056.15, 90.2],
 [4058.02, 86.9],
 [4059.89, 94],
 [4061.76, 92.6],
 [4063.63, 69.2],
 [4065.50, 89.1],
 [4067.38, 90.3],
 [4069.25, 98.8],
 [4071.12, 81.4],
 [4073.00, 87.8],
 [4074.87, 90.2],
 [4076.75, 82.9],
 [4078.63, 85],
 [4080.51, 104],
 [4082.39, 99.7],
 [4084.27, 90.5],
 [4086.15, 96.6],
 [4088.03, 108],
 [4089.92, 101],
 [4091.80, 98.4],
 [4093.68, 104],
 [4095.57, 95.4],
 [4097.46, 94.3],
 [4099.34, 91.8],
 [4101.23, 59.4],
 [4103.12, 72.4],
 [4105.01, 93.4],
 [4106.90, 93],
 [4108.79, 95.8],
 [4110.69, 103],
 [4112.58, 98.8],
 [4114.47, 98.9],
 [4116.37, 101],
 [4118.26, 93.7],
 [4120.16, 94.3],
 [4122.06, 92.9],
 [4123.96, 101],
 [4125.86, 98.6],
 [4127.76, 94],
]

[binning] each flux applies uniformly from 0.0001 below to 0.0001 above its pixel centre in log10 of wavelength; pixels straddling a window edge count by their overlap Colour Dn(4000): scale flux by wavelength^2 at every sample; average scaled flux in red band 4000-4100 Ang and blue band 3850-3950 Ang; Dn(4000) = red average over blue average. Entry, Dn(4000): 1.58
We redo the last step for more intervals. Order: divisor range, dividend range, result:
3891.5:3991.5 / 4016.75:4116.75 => 1.58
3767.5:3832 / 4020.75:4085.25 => 1.50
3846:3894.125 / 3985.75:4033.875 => 1.41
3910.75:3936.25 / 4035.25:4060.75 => 1.80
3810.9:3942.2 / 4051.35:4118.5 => 1.69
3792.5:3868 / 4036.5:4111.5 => 1.63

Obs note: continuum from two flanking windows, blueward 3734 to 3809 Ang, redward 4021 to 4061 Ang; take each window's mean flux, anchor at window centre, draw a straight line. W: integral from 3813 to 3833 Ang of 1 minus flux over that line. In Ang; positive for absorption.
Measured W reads 5.2 Ang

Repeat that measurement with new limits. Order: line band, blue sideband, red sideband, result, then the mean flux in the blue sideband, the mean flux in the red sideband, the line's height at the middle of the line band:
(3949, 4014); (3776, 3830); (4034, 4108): 7.72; 68.8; 90.7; 83.4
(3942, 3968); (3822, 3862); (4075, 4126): 4.45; 57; 94.2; 73.3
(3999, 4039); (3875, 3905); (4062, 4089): -3.36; 66.4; 91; 83.5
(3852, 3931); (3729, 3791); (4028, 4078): 8.73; 64.2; 88.6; 75.1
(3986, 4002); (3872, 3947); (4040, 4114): -2.97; 59.7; 91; 75.5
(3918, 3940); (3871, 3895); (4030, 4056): 8.56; 64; 89.4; 71.3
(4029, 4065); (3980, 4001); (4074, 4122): 0.90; 87.4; 93.8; 90.8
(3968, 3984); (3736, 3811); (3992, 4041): 4.79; 67.7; 90.4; 86.6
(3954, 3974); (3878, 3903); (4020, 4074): 7.22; 66.2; 89.2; 77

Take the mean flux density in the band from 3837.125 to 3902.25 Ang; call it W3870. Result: 67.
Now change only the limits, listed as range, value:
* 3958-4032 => 78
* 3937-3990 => 62.2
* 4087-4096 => 102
